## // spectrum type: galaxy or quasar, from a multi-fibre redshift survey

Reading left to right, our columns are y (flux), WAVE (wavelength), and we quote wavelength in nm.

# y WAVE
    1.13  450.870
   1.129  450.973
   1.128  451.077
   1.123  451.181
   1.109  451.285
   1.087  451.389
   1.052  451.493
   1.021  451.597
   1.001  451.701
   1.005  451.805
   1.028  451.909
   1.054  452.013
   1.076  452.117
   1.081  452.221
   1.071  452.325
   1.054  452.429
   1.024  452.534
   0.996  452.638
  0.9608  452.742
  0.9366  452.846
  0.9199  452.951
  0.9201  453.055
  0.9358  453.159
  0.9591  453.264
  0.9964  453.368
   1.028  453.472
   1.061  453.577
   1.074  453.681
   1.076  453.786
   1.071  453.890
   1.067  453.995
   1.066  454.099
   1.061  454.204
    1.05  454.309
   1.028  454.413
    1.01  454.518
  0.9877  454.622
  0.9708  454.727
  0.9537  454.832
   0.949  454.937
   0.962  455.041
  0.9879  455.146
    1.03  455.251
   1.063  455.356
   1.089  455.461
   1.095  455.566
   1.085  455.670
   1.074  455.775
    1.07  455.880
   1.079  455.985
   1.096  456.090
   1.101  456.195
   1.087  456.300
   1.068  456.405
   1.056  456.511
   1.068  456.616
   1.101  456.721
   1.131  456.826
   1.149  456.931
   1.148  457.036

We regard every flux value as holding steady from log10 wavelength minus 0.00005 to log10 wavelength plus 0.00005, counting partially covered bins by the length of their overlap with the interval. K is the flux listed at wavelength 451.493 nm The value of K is 1.052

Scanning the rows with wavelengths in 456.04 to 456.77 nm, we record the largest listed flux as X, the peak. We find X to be 1.101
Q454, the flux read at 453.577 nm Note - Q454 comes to 1.061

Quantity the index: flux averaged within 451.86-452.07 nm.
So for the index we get 1.04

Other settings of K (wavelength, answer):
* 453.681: 1.074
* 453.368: 0.9964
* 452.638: 0.996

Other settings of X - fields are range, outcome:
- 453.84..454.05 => 1.071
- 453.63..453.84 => 1.076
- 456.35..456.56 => 1.068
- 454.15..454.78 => 1.061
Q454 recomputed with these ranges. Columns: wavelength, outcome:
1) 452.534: 1.024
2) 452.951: 0.9199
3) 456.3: 1.087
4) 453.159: 0.9358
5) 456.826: 1.131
